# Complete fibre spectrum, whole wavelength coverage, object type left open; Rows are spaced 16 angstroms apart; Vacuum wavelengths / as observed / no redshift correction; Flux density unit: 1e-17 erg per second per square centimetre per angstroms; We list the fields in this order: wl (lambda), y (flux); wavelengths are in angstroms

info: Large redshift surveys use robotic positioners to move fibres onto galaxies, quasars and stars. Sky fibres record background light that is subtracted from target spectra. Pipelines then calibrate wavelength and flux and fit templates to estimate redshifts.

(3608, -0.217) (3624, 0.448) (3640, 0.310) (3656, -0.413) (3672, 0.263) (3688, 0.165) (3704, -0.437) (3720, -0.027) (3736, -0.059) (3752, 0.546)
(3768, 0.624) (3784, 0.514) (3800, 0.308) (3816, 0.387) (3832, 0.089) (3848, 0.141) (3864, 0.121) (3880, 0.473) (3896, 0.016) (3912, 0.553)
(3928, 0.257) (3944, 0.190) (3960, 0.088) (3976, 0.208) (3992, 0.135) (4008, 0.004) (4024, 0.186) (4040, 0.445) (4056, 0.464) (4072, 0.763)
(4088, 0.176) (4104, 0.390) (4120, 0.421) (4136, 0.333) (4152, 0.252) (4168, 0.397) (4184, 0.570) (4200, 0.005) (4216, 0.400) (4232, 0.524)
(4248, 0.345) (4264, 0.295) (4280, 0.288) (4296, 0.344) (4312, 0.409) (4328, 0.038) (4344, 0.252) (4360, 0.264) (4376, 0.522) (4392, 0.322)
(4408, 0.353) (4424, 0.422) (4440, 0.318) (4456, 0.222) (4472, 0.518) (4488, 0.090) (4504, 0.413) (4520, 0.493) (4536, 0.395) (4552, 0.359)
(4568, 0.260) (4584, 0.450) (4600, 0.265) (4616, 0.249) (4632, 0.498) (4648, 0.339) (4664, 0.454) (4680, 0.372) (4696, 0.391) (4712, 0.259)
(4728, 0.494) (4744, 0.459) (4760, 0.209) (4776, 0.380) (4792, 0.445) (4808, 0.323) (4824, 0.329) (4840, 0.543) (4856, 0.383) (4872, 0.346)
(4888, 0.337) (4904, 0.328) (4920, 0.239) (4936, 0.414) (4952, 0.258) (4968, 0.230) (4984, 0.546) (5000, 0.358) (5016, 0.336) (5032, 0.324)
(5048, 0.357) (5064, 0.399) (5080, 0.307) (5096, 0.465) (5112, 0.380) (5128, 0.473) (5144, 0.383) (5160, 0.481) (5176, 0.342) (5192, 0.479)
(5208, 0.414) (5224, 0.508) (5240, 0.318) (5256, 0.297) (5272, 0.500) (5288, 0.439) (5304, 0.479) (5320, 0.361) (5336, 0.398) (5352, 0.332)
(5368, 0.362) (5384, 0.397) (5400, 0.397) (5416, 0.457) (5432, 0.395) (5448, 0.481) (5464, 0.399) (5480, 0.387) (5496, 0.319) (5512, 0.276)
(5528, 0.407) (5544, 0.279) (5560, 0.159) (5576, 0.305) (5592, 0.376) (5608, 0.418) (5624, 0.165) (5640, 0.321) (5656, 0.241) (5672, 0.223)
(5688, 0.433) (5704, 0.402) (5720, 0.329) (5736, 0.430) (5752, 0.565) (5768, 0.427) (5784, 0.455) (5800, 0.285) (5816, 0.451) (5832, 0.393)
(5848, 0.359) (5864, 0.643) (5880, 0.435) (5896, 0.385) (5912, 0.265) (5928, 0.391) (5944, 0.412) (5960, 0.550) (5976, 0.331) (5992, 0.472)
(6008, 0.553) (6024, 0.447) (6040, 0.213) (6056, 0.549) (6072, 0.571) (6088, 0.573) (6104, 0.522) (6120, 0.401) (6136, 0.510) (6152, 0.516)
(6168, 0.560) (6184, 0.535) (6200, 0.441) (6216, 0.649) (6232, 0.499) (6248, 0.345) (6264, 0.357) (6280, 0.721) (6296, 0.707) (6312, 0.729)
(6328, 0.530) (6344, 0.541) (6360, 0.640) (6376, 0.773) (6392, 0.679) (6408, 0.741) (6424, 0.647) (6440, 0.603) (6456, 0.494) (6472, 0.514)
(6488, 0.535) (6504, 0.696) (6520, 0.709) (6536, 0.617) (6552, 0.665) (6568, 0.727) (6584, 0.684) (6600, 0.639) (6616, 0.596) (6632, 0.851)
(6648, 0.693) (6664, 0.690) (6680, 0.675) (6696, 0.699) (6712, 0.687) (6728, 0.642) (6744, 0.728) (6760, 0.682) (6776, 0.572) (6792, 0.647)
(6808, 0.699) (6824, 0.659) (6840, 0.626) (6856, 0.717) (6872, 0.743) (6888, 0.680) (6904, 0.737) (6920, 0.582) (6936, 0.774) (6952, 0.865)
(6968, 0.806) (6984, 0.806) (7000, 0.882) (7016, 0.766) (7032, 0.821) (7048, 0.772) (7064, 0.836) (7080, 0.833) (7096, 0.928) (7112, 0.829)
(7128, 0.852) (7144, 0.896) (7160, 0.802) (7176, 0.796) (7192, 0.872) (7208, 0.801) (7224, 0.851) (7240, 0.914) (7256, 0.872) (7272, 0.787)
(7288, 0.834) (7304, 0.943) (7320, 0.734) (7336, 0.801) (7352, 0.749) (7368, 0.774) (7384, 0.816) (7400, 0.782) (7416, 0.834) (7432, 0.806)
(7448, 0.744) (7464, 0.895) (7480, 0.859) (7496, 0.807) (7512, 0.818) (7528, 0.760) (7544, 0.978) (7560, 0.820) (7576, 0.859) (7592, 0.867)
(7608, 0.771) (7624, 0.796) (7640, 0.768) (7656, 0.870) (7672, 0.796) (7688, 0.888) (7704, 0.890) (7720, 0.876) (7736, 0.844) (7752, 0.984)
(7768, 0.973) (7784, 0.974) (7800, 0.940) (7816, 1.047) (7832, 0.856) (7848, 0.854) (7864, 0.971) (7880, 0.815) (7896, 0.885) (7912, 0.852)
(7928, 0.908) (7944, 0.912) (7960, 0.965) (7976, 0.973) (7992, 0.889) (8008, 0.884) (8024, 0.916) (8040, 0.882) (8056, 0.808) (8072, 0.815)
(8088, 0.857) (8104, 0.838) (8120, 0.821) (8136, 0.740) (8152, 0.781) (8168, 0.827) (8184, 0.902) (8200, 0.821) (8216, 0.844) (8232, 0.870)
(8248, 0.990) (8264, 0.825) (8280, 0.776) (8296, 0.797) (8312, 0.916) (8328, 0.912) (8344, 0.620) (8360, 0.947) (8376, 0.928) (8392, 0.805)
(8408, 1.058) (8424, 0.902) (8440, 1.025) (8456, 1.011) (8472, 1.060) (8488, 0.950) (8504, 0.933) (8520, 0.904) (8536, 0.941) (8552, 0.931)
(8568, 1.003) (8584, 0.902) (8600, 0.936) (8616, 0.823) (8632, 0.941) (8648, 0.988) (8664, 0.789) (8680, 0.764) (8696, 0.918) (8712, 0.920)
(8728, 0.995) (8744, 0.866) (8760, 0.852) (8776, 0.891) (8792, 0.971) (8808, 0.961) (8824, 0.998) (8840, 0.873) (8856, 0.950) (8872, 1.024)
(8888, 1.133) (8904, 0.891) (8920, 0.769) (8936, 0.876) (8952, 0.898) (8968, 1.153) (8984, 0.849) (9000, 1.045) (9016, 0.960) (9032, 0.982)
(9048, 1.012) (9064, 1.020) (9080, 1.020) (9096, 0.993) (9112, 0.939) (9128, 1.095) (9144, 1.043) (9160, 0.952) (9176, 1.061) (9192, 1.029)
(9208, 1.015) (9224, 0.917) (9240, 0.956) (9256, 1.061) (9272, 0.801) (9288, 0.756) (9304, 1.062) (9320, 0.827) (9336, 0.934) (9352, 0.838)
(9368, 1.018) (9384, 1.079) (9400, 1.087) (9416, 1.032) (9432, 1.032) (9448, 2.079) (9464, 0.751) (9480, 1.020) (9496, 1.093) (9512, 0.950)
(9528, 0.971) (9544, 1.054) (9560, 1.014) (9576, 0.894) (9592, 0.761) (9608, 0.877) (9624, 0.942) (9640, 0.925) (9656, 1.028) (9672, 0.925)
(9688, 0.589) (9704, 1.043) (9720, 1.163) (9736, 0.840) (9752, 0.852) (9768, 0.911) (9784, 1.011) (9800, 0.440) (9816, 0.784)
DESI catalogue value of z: 0.57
